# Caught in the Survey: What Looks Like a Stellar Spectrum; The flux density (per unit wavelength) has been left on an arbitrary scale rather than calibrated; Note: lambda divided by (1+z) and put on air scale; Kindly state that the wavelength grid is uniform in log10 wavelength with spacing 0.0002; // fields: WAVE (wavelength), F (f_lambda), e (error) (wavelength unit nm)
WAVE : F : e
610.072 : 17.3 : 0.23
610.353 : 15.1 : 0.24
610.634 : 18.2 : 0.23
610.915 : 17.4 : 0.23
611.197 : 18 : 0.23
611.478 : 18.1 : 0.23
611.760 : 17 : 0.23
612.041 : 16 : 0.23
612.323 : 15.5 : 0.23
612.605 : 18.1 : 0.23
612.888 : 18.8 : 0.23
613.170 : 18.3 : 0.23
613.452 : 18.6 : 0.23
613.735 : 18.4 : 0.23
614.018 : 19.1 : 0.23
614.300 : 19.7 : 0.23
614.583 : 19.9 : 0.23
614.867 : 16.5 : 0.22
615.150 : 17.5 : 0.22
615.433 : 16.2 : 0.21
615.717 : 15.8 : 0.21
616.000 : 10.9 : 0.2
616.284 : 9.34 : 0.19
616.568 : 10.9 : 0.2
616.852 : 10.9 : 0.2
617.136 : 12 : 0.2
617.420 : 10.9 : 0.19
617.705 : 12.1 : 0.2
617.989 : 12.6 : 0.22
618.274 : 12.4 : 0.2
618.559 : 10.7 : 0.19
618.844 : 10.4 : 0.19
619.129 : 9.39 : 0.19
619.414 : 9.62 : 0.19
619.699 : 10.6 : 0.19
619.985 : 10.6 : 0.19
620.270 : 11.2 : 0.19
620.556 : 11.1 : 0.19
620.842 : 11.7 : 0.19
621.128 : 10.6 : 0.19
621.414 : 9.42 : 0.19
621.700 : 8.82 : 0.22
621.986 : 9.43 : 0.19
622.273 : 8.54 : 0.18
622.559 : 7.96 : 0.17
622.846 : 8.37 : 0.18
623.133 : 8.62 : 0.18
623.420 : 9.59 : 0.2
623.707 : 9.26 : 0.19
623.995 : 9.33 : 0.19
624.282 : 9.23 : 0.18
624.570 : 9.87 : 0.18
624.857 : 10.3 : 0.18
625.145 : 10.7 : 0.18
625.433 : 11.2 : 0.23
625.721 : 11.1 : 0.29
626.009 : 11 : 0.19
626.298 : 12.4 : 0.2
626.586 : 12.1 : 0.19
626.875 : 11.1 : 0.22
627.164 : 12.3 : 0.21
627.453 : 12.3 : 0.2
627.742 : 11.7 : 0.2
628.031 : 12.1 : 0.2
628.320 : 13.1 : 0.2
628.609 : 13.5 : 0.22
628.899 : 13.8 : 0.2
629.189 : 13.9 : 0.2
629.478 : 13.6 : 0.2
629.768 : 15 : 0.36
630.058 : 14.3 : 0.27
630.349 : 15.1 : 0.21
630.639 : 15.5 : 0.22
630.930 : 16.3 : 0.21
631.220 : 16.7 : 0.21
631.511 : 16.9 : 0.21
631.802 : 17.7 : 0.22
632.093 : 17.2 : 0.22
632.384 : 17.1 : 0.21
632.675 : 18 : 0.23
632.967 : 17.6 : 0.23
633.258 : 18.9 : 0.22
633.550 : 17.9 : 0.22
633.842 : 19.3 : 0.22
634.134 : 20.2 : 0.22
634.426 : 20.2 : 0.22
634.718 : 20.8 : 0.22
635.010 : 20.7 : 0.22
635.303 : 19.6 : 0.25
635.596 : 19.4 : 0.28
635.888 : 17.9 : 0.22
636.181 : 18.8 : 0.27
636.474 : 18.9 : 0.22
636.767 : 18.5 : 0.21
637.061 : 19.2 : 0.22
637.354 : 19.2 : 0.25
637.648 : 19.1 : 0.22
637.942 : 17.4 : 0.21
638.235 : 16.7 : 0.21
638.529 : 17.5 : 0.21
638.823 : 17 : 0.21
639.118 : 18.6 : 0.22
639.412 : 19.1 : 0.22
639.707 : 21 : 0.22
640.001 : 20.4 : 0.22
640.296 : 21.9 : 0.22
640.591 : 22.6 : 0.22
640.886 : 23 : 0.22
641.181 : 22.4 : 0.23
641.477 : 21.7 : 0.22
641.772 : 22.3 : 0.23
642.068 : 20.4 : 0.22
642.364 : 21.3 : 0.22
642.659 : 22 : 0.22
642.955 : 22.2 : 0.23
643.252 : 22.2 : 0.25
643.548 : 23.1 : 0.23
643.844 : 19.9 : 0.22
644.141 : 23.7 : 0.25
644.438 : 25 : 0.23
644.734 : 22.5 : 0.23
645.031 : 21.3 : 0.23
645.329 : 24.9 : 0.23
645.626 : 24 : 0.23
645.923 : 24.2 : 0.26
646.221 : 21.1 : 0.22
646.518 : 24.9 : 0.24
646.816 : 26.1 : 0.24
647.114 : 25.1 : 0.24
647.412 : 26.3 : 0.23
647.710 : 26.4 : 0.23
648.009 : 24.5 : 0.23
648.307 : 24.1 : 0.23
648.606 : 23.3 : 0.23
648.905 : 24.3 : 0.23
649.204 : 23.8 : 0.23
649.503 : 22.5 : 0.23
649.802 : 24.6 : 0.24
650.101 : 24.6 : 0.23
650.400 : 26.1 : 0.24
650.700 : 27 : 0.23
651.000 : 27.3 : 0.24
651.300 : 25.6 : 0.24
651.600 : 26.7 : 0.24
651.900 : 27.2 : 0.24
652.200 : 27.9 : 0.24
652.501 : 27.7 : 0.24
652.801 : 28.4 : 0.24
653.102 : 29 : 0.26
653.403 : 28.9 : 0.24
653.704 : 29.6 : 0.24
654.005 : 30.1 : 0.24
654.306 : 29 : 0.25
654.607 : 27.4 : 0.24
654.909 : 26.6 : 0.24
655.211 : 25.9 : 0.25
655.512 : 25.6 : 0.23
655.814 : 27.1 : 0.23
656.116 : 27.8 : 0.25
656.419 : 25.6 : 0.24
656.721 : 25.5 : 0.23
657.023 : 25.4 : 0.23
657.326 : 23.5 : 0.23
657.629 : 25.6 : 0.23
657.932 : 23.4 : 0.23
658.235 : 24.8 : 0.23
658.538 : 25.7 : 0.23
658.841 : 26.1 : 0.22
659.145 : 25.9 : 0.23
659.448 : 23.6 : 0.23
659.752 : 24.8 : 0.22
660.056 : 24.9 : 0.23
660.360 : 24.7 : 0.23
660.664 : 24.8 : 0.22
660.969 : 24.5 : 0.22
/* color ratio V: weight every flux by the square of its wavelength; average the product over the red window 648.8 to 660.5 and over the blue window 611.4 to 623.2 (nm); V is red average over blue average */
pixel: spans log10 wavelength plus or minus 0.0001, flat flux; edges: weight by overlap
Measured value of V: 2.25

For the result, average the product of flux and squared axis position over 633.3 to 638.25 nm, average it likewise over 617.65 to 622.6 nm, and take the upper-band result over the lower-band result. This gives 1.93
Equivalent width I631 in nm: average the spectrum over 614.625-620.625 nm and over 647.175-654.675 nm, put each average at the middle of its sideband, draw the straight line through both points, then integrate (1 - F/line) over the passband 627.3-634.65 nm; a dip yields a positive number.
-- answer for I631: 0.817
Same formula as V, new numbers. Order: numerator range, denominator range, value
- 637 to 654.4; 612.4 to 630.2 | 2.06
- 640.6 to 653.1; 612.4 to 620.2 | 1.90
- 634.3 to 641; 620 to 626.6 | 2.02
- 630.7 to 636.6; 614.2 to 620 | 1.52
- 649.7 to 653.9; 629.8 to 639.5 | 1.59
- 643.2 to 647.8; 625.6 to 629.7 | 2.02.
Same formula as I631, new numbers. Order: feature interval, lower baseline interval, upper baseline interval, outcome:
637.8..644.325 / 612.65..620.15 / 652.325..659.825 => 0.310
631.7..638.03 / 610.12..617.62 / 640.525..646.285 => 0.556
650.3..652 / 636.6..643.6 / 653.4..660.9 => -0.187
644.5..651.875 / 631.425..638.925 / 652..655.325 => 0.196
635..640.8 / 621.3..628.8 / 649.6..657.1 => -0.376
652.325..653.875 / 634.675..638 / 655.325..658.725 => -0.285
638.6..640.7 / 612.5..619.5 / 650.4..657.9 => 0.215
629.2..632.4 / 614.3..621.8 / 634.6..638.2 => 0.216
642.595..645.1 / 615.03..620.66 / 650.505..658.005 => 0.015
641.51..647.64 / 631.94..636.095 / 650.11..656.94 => 0.084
